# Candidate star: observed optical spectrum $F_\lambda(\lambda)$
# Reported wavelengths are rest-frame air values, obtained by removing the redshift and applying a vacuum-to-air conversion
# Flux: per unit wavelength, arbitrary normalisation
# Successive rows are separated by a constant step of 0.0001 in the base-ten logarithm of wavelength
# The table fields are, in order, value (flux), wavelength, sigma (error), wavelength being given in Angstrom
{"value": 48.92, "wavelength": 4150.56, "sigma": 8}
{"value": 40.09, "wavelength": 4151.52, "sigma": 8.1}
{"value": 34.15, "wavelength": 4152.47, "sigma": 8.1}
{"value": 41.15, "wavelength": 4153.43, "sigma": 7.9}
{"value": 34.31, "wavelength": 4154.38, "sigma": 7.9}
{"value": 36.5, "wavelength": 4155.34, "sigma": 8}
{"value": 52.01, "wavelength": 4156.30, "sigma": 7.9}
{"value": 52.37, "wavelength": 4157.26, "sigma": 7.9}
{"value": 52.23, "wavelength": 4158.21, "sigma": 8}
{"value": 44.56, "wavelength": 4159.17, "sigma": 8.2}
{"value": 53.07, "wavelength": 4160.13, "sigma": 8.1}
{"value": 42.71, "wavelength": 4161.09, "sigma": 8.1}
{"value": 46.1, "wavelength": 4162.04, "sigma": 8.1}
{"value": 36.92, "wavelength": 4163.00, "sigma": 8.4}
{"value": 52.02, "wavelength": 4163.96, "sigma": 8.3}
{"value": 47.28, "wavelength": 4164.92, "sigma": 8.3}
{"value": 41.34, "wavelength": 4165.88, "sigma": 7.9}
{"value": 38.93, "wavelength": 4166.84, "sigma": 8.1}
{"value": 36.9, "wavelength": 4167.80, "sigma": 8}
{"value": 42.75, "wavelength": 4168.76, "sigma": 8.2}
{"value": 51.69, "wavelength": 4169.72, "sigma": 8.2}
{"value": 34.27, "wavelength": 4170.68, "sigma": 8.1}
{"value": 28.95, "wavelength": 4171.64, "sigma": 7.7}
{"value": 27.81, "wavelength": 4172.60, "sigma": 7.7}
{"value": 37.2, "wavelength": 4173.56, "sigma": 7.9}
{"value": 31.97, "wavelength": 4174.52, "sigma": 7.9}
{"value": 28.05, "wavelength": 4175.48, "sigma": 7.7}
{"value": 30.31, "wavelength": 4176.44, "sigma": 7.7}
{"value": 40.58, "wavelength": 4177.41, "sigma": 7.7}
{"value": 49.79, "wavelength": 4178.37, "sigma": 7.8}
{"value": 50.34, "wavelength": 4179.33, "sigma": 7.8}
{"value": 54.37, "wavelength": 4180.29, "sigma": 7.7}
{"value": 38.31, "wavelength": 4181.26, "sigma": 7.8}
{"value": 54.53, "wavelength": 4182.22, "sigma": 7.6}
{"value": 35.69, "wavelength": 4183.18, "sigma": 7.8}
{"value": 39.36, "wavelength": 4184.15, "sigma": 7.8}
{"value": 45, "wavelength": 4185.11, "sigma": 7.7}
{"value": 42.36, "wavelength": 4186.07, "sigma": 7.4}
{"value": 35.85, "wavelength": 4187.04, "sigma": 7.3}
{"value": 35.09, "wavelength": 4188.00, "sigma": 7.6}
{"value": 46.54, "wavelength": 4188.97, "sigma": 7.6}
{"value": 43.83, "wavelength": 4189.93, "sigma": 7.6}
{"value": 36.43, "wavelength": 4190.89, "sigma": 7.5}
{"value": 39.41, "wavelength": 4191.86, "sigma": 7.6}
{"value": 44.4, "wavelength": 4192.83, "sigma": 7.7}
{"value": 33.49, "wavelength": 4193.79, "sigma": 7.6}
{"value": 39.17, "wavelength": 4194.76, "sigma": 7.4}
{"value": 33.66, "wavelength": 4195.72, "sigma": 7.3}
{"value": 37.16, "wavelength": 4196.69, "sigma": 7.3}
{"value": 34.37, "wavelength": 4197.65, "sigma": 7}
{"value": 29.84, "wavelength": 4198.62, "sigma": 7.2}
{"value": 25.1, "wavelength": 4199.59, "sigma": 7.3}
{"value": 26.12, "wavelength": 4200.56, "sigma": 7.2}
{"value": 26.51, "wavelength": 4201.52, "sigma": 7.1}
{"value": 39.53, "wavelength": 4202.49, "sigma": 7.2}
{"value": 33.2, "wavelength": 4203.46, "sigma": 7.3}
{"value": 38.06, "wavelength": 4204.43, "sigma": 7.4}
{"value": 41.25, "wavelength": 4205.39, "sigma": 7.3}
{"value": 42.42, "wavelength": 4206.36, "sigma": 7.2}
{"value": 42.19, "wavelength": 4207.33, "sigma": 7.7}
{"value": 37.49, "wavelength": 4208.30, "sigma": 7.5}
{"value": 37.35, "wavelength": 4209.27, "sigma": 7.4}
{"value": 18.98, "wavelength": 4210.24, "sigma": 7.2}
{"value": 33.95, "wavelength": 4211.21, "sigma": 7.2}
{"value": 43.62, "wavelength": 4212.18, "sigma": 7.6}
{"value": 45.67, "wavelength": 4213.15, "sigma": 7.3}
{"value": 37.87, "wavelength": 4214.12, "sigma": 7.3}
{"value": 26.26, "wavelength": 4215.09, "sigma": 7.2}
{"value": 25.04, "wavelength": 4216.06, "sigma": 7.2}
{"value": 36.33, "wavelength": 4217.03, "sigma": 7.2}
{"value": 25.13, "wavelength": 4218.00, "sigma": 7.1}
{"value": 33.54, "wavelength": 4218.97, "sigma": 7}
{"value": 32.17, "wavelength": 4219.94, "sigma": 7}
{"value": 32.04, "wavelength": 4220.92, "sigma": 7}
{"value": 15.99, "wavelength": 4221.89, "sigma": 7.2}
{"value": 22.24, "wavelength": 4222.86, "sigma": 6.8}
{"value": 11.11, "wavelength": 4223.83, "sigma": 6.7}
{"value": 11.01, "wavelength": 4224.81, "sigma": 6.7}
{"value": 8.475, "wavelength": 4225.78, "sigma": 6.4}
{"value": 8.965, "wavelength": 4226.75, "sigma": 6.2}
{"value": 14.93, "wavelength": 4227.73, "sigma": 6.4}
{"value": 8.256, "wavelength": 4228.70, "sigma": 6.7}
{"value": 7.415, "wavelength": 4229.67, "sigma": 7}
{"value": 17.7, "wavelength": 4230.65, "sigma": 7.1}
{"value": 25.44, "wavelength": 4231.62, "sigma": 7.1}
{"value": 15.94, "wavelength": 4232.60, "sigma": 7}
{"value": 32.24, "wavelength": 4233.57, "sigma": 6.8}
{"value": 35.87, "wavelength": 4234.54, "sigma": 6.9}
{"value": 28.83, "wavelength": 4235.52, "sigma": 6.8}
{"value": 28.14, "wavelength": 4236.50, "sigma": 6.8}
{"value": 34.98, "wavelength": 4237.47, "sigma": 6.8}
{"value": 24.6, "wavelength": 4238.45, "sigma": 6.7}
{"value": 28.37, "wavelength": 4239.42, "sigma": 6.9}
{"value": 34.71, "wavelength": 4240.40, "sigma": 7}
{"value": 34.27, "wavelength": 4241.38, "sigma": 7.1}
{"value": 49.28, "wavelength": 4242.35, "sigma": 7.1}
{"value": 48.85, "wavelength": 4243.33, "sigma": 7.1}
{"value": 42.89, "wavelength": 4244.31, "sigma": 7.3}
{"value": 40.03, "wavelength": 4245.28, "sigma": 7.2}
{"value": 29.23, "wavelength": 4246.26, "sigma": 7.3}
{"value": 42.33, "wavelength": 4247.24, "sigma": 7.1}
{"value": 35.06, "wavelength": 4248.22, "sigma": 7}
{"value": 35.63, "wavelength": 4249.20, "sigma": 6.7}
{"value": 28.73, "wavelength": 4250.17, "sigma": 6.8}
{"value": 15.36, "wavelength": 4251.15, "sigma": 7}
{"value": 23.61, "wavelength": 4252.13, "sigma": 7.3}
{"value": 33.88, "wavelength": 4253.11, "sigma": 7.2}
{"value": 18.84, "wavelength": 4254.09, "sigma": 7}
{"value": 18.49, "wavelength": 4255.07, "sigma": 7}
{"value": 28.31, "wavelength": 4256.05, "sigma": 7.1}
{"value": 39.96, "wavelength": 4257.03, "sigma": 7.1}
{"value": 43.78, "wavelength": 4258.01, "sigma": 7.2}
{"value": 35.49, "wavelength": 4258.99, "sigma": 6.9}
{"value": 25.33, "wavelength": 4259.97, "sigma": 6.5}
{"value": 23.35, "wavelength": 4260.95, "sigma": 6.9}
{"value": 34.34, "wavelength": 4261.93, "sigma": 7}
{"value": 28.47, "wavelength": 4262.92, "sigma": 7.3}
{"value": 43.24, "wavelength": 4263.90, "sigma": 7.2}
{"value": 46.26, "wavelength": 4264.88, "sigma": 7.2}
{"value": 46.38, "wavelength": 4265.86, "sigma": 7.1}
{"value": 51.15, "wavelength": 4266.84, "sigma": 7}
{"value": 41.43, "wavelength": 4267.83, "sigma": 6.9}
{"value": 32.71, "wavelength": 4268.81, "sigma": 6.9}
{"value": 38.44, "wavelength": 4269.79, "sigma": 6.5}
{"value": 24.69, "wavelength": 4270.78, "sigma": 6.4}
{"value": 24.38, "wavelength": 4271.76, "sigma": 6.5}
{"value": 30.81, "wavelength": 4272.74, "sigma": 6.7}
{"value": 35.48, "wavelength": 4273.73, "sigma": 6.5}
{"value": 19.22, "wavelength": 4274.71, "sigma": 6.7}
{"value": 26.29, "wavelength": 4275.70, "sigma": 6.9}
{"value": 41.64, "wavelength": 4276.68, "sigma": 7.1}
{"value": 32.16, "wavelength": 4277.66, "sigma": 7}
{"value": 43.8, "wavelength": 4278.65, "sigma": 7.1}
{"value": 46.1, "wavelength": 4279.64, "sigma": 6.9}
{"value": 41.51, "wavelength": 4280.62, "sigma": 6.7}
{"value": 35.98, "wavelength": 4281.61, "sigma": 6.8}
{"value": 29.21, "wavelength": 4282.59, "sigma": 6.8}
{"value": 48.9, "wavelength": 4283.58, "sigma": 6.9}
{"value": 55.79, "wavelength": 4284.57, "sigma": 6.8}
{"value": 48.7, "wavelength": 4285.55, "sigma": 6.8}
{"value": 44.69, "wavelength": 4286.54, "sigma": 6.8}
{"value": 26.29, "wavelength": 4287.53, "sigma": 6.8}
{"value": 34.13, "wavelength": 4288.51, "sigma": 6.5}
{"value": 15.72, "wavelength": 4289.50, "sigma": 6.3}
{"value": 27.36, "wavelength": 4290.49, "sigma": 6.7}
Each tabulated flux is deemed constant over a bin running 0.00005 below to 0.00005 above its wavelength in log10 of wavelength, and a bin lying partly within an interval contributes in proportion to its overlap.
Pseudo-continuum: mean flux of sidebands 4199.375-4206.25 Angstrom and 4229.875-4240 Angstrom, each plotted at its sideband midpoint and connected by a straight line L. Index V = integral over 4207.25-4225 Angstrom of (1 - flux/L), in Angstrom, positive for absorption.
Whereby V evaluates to 0.6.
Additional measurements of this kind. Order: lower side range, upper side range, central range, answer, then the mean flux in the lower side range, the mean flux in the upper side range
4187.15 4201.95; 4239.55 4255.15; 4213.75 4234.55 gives 7.74 Angstrom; 35.5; 33.5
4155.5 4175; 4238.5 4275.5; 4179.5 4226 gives 5.37 Angstrom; 42.4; 33.7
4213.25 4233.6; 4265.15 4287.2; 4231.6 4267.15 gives -4.51 Angstrom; 21.5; 38.1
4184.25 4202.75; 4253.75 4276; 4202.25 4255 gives 8.23 Angstrom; 36.5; 33.1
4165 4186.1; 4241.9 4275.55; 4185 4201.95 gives 1.15 Angstrom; 40.1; 33.9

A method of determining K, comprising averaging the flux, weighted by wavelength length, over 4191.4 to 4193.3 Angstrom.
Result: 41.8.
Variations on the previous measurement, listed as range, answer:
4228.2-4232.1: 14.7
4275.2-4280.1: 37.9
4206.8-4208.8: 39.8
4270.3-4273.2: 26.7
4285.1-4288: 39.8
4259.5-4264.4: 31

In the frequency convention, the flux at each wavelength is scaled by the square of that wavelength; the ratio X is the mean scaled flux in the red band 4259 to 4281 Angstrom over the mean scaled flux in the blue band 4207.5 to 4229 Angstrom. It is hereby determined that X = 1.39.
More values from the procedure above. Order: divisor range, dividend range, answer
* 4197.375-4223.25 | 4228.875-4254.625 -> 0.94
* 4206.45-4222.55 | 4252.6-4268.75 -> 1.09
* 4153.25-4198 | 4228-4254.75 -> 0.74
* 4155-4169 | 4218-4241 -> 0.51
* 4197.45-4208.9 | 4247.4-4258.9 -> 0.88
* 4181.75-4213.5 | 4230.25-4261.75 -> 0.86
